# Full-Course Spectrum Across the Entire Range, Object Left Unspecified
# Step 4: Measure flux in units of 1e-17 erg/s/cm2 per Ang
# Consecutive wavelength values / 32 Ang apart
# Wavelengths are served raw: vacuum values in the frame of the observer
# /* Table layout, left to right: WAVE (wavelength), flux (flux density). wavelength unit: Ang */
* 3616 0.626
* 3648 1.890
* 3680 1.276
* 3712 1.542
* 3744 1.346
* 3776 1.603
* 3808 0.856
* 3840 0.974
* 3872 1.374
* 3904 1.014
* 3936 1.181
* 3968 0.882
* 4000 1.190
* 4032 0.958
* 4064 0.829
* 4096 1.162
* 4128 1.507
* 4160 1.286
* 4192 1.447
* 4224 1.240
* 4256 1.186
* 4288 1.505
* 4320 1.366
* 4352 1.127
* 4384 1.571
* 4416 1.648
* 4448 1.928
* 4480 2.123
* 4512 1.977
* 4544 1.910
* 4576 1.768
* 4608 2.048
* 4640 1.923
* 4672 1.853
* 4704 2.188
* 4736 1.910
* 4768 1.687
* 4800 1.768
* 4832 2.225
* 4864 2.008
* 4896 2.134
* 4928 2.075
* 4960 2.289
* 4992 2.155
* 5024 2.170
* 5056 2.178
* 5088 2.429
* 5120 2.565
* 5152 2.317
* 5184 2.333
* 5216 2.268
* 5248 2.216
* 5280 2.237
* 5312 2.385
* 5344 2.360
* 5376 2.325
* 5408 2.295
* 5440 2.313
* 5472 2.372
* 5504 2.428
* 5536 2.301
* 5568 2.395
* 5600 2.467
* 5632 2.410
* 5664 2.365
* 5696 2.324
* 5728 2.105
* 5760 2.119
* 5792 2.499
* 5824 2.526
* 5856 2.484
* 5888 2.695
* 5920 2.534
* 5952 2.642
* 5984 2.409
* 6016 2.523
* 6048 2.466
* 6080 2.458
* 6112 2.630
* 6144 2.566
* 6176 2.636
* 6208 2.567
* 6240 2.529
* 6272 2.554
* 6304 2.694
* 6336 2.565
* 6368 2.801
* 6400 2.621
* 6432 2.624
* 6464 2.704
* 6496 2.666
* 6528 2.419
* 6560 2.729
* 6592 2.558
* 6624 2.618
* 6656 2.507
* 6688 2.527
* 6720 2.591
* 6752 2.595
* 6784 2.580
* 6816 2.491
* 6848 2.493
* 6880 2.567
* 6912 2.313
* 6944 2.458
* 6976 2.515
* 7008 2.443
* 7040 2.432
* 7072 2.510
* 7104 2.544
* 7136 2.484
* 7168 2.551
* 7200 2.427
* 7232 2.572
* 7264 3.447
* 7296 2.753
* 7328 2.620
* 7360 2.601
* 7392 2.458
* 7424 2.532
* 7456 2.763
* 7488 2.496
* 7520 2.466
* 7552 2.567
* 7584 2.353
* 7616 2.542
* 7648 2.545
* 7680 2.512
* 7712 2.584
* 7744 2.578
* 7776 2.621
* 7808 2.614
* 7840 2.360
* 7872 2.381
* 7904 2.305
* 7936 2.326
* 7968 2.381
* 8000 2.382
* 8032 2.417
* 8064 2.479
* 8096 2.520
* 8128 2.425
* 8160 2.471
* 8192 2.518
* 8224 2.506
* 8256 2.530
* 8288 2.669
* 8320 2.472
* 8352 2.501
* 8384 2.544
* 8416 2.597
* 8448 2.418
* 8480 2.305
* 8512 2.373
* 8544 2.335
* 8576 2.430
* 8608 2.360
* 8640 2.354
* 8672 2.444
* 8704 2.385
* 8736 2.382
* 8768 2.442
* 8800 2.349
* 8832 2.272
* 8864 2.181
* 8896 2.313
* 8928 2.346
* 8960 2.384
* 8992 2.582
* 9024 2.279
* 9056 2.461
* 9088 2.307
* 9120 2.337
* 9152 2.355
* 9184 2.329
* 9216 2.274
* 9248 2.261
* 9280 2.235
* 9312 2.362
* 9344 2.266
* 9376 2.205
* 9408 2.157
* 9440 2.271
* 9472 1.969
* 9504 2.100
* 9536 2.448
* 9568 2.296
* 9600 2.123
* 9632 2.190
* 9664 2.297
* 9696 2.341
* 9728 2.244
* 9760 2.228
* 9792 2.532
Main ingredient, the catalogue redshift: 0.108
